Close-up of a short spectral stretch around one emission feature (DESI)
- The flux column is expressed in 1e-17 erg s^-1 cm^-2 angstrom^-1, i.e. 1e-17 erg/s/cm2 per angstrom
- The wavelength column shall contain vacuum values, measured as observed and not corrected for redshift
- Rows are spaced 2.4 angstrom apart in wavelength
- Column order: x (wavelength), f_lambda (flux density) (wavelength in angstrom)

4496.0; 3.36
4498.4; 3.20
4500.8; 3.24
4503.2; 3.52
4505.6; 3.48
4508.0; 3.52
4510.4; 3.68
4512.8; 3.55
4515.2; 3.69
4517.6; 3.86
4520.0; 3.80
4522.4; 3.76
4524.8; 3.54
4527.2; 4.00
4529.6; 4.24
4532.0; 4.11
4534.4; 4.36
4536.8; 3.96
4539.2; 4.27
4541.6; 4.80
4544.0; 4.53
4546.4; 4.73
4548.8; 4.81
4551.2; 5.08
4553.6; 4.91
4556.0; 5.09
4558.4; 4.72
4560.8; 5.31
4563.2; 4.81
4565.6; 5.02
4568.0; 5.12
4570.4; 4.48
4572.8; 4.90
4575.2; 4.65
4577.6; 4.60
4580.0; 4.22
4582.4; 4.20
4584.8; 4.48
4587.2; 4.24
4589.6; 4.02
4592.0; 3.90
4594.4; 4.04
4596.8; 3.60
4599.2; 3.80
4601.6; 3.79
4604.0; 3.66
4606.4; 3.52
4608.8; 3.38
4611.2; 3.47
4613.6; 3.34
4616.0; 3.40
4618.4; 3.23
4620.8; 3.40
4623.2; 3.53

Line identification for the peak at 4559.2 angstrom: C IV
